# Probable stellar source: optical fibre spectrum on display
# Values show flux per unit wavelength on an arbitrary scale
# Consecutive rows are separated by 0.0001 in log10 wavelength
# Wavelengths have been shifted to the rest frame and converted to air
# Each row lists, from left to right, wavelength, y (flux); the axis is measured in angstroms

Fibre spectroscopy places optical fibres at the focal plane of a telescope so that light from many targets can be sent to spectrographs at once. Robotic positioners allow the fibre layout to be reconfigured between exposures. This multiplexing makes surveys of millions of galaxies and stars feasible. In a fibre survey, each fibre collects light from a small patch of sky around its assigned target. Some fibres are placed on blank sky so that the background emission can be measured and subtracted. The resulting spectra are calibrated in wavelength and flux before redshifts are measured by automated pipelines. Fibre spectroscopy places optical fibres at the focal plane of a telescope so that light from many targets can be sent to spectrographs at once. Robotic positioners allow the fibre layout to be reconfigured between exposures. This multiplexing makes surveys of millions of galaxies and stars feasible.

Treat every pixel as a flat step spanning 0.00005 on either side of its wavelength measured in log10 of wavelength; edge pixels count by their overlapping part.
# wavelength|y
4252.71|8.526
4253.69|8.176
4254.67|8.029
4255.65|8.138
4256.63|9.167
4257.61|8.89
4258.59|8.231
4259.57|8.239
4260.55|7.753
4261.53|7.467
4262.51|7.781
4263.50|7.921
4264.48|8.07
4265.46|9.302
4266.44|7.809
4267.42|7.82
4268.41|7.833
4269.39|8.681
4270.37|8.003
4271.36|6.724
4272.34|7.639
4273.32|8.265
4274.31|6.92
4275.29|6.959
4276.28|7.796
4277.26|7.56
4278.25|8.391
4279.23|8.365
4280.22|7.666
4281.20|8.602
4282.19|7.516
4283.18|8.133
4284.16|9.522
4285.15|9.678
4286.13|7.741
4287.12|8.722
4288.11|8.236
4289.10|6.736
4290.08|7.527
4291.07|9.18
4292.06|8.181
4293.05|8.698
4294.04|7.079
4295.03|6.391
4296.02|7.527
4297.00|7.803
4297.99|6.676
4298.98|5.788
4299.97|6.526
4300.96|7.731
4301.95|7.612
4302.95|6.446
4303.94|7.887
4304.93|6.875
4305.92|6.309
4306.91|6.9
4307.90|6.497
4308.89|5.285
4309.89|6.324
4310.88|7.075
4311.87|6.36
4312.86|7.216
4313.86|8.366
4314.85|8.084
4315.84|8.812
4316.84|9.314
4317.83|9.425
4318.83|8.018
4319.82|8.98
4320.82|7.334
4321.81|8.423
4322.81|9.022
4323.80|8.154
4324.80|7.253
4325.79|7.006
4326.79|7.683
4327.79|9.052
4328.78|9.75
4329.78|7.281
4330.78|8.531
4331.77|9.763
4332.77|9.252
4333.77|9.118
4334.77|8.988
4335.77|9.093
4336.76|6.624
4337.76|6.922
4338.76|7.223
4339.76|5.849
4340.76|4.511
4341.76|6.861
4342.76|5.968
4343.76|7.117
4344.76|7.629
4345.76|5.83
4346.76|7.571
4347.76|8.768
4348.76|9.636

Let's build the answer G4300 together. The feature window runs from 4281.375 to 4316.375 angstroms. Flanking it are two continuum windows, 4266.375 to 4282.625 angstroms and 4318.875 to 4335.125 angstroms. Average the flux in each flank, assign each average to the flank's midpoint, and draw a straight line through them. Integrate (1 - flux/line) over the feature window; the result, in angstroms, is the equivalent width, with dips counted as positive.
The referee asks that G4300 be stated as 2.7 angstroms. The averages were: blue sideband 7.8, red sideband 8.46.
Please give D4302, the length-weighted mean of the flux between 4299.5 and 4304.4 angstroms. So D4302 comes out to 7.23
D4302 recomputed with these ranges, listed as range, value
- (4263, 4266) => 8.41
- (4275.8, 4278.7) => 7.91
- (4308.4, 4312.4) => 6.27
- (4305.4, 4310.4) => 6.27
